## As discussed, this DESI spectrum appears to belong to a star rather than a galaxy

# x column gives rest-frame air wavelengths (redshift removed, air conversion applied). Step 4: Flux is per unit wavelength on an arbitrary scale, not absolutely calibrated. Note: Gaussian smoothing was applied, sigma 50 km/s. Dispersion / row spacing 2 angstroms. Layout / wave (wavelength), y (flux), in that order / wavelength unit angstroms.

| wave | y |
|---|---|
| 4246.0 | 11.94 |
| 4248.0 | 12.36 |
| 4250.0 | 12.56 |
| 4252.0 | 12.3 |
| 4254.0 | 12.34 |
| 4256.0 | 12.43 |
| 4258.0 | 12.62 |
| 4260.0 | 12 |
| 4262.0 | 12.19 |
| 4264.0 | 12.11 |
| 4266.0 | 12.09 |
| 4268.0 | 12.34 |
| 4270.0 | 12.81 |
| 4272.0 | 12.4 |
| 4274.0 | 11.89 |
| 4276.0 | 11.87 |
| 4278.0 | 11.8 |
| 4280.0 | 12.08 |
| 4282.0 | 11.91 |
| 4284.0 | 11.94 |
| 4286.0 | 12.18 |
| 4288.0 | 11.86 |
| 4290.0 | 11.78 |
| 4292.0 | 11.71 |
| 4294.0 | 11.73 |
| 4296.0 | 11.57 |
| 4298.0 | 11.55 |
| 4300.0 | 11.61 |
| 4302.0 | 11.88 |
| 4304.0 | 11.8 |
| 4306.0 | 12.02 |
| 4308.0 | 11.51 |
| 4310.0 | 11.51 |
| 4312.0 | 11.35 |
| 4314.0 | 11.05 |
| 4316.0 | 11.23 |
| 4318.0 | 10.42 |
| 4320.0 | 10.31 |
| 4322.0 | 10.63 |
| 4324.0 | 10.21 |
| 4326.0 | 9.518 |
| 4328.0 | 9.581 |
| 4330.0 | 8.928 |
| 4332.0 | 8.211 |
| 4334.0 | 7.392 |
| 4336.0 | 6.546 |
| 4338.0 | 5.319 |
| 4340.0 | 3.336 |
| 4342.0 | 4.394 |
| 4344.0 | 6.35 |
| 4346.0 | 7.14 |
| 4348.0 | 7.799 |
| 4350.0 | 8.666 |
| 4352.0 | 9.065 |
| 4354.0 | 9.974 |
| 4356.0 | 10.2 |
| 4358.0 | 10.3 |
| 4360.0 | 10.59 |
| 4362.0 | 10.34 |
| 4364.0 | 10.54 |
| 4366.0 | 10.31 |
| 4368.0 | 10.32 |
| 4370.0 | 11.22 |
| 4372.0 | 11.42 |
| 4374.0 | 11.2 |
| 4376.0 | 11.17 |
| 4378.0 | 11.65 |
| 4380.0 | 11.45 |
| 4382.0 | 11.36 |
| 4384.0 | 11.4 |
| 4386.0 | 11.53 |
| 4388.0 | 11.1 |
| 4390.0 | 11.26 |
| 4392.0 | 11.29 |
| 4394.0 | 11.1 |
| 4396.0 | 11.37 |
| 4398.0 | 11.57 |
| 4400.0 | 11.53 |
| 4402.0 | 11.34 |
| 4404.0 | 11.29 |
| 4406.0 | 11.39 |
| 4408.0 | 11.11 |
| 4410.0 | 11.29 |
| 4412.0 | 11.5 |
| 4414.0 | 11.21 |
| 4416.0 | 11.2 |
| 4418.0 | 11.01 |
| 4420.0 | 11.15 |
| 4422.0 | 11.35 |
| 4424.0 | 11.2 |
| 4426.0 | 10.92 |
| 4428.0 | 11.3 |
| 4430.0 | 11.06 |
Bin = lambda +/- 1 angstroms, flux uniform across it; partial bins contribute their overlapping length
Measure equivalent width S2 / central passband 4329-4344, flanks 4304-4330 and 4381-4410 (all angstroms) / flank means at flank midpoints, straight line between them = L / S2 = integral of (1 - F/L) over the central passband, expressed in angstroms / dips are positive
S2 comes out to 6.3 angstroms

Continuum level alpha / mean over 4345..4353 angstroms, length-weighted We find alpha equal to 8.17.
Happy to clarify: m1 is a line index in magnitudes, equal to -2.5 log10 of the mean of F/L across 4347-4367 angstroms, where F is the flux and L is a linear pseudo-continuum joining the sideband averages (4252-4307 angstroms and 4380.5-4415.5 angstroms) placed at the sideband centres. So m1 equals 0.18 mag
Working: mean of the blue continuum 12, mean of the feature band 9.78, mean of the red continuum 11.3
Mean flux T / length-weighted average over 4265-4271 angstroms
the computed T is 12.4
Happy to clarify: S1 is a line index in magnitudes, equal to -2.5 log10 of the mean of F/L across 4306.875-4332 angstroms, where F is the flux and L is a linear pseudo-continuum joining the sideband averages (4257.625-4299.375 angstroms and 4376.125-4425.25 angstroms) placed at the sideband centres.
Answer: 0.13 mag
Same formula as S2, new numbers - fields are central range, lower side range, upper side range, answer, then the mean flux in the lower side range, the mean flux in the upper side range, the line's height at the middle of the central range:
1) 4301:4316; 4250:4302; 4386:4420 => 0.37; 12.1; 11.3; 11.9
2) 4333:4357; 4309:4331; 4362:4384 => 7.95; 10.4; 11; 10.7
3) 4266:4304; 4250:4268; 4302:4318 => -0.26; 12.3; 11.5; 11.9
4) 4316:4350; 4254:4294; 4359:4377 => 9.93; 12.1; 10.8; 11.3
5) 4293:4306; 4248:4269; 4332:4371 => -1.40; 12.3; 8.41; 10.6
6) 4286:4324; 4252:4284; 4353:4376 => 0.59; 12.2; 10.6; 11.6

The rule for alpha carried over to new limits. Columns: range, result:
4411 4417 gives 11.3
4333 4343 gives 5.4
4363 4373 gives 10.8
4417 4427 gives 11.1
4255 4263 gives 12.3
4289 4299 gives 11.7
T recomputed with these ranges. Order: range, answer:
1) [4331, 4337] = 7.38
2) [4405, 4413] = 11.3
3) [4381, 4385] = 11.4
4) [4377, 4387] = 11.5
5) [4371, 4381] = 11.4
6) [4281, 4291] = 11.9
